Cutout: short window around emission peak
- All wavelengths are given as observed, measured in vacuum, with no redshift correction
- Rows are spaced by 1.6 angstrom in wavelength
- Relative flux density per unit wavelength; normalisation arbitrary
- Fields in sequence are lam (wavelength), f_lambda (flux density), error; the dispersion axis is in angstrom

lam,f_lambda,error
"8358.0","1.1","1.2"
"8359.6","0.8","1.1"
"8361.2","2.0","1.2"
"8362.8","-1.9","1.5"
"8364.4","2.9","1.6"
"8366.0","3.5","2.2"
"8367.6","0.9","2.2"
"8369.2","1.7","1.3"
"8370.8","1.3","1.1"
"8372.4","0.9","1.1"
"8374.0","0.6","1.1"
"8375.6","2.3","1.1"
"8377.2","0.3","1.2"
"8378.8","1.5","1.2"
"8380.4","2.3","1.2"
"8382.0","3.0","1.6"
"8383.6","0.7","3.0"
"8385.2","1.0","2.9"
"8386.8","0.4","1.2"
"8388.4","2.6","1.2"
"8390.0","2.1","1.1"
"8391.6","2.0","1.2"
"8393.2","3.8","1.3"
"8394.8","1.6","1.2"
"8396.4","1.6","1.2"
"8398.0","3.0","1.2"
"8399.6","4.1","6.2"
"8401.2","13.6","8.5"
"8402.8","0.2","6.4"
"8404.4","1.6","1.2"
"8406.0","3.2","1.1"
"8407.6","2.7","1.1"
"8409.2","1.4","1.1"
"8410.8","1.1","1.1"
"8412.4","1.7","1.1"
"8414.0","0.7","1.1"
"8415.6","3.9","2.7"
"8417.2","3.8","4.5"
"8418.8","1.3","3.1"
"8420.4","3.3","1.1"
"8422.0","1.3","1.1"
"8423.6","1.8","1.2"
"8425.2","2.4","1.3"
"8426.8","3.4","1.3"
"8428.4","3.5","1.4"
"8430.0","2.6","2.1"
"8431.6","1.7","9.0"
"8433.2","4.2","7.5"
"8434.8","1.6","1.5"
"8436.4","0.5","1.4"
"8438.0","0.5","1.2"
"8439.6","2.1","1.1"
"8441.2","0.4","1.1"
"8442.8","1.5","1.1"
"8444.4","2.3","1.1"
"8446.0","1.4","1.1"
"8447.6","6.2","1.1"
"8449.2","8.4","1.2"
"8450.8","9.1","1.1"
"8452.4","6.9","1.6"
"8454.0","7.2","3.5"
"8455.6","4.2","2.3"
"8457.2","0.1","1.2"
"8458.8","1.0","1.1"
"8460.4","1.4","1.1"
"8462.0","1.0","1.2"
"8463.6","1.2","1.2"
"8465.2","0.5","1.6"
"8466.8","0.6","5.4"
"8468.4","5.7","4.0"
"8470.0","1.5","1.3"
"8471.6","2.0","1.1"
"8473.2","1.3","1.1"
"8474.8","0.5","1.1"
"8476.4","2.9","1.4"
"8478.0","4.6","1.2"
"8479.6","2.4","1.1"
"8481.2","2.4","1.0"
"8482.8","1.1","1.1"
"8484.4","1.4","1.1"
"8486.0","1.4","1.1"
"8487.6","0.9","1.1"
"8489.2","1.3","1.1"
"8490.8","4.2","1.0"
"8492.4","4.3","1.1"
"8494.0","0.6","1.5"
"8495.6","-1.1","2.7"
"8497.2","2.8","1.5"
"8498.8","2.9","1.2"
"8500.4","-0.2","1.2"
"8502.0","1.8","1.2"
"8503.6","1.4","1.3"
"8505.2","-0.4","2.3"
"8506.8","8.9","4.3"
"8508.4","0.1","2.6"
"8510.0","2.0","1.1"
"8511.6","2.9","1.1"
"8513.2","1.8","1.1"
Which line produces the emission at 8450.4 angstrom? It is H-gamma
